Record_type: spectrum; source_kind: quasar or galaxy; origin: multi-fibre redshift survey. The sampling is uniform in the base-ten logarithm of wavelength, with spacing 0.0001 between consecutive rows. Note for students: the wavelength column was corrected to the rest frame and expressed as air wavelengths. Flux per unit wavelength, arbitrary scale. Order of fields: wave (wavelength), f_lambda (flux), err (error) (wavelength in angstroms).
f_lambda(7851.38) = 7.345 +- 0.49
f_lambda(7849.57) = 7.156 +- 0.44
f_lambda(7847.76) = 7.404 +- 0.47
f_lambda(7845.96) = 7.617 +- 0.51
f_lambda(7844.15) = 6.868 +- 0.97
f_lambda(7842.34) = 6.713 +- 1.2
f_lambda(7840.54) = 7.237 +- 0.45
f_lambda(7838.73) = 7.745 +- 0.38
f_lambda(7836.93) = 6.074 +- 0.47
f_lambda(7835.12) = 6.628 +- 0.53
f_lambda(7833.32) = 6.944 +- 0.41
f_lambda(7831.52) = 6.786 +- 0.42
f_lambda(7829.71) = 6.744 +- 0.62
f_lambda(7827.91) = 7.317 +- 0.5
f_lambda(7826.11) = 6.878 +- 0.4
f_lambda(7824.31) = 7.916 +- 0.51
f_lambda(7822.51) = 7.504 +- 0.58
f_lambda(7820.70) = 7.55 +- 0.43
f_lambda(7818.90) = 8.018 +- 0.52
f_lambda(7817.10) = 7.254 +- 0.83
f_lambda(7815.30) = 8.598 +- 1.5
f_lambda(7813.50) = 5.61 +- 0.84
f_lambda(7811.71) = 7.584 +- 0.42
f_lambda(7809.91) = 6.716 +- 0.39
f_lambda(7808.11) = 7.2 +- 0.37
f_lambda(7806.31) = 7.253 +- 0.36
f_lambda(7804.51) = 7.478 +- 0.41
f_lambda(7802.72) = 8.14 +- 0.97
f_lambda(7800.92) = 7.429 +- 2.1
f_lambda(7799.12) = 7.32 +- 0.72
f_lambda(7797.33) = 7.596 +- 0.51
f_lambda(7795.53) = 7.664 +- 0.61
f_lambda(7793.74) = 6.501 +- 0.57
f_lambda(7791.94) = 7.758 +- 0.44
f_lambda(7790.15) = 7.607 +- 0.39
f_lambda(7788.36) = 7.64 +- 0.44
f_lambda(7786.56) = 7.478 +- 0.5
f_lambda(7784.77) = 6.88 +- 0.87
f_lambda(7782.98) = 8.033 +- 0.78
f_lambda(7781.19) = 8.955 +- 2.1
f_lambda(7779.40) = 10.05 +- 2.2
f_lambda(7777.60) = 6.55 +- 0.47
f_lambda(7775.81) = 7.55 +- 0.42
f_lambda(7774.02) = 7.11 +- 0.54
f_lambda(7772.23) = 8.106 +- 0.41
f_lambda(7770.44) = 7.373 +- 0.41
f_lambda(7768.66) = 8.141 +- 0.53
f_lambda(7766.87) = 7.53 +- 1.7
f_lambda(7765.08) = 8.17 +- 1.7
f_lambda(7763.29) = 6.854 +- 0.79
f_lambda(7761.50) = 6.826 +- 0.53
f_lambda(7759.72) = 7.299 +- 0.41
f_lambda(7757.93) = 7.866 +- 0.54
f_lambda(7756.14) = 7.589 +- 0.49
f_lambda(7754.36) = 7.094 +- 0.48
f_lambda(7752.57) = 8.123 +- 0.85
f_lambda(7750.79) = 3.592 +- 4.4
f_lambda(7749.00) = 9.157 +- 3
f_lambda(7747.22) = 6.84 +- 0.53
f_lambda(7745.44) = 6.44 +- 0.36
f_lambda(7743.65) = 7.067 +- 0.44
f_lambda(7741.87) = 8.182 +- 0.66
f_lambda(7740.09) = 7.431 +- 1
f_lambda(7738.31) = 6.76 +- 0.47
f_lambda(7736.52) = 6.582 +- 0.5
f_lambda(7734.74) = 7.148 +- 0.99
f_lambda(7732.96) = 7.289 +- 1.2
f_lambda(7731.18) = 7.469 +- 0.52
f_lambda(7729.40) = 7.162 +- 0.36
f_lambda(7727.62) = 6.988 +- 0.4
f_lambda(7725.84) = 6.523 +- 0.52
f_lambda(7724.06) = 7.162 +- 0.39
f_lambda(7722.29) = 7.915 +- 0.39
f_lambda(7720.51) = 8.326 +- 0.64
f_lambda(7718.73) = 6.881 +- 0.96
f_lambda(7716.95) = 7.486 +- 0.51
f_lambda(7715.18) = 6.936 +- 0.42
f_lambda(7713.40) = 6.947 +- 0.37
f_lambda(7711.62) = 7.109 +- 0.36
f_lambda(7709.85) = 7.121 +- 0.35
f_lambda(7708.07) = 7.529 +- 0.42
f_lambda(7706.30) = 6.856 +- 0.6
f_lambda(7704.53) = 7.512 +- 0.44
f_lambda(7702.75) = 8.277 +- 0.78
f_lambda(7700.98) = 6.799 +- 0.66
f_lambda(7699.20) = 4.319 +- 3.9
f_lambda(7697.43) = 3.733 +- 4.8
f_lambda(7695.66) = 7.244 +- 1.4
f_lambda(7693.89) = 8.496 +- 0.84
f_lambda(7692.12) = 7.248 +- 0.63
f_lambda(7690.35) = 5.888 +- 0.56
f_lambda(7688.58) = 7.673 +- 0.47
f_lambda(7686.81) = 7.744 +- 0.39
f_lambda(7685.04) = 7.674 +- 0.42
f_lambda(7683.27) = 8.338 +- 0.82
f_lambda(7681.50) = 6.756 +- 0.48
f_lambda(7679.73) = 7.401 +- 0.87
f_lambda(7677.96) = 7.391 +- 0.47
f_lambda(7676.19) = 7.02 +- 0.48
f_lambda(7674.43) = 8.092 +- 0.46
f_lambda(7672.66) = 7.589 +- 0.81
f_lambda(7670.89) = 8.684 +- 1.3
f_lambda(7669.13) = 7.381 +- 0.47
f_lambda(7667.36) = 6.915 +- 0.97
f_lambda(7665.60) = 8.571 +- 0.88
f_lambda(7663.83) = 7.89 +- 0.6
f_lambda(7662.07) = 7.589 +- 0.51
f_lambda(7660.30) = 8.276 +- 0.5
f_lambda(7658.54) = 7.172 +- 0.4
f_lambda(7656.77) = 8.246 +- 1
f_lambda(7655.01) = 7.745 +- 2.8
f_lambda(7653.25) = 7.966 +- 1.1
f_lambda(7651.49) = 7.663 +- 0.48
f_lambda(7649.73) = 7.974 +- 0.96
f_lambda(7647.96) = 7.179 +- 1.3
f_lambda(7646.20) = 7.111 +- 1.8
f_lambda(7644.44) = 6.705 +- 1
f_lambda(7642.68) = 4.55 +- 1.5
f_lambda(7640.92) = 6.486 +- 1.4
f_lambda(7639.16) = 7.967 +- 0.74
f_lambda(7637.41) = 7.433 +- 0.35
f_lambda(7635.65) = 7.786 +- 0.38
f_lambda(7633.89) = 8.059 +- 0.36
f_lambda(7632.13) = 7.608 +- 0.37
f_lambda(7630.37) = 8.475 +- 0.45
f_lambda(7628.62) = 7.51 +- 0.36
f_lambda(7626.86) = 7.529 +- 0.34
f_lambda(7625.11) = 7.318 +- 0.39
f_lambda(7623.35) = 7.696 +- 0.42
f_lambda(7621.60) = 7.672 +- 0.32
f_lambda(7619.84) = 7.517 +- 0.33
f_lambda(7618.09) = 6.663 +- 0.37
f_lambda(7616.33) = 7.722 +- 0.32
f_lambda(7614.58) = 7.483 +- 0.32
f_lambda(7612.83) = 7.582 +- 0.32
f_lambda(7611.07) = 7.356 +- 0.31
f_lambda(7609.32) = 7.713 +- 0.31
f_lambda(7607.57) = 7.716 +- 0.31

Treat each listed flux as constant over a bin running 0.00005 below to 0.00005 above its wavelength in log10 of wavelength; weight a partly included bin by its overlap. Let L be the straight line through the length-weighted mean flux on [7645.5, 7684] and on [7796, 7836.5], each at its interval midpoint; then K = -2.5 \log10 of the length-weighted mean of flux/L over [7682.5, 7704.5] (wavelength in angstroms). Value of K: 0.10 mag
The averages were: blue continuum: 7.68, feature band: 6.97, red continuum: 7.28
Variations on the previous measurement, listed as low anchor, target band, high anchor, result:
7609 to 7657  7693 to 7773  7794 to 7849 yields 0.03 mag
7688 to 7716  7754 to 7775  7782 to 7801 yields -0.03 mag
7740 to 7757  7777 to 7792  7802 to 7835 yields -0.10 mag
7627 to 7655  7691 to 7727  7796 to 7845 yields 0.05 mag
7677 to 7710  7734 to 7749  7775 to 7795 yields 0.03 mag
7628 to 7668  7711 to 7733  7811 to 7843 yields 0.02 mag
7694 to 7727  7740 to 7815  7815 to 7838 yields -0.05 mag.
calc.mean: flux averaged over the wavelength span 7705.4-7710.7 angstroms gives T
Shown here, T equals 7.18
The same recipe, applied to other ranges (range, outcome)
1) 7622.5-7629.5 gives 7.52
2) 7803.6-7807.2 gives 7.38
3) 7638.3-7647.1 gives 6.56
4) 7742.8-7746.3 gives 6.74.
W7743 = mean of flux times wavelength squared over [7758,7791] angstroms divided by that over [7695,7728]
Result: 1.1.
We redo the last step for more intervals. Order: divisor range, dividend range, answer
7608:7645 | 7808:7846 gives 1.02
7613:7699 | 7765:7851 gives 1.04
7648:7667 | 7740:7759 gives 0.94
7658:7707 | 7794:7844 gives 1.03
